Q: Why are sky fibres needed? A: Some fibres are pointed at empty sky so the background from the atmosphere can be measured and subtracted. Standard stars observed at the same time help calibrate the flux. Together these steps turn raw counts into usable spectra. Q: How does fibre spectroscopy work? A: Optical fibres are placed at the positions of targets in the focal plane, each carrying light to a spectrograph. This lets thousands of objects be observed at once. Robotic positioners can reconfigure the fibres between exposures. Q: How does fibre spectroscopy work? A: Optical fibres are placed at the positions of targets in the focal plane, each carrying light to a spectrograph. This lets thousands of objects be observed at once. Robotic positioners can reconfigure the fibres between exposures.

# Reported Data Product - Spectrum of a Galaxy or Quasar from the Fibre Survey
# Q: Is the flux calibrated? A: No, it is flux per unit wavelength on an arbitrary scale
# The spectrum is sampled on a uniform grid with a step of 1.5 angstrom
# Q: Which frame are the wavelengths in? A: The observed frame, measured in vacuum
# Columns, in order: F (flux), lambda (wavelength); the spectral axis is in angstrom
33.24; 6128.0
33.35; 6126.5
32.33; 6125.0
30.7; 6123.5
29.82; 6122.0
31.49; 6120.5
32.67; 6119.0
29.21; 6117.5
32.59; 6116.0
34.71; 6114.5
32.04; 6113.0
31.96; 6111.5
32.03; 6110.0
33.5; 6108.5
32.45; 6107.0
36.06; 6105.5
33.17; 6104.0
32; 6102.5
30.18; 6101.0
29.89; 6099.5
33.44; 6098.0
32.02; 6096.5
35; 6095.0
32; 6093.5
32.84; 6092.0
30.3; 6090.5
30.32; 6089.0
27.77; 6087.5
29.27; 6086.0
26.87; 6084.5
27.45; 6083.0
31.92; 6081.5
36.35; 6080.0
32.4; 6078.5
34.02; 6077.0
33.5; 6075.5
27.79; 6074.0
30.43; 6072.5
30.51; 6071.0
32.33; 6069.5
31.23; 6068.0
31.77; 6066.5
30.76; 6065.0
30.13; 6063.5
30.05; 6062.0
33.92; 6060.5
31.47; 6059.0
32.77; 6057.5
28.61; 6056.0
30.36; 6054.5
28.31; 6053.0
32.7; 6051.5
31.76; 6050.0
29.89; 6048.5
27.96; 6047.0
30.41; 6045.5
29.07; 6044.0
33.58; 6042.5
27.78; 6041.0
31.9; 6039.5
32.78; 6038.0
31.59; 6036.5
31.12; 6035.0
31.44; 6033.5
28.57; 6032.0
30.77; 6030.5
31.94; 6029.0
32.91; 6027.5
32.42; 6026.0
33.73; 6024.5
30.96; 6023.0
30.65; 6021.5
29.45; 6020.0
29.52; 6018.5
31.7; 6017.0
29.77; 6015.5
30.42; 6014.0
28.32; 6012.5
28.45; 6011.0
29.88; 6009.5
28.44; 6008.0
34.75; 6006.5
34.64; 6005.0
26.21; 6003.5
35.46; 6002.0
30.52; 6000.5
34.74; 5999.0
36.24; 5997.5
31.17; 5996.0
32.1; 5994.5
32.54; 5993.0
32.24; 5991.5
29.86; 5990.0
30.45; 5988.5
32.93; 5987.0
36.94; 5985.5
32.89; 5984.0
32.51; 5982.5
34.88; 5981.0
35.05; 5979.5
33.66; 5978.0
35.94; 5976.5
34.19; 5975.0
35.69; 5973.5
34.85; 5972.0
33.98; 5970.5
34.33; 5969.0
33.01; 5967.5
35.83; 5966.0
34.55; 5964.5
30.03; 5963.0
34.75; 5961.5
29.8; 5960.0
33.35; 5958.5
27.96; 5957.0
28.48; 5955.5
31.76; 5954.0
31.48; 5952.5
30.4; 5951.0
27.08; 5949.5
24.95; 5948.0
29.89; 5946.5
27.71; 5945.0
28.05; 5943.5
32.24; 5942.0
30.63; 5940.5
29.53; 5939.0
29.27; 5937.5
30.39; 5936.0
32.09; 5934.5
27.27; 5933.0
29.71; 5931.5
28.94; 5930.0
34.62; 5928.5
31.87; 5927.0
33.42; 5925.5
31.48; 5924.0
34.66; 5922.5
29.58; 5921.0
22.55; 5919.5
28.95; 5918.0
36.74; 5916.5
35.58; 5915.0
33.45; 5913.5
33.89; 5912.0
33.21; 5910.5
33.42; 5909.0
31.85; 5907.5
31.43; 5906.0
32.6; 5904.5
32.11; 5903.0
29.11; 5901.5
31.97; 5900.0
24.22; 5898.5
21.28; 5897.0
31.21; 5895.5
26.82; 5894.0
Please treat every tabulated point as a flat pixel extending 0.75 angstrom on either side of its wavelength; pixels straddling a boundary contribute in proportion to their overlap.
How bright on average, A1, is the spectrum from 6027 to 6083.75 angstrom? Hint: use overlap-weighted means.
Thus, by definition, 31.1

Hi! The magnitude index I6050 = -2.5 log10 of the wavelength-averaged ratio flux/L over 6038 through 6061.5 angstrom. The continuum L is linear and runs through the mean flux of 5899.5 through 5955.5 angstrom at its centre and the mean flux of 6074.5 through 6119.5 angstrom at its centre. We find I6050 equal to 0.03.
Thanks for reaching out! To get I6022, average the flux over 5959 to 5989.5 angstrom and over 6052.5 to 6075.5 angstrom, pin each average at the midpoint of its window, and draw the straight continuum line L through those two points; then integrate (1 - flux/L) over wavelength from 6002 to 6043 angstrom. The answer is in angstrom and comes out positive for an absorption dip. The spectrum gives 1.6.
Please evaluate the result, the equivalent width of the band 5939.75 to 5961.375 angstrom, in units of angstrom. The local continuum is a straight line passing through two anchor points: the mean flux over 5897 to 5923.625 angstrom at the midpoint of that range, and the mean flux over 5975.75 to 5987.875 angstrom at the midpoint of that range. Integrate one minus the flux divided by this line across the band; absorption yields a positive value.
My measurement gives 2.13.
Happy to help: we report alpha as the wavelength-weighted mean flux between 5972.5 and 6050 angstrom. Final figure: 31.8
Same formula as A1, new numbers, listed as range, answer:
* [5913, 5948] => 30.7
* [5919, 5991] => 31.6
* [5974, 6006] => 33.1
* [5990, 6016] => 31.5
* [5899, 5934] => 31.6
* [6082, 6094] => 29.6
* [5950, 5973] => 32.3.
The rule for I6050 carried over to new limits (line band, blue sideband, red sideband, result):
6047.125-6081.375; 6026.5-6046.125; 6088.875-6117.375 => 0.01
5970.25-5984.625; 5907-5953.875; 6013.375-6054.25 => -0.12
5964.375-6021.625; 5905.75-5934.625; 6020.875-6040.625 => -0.03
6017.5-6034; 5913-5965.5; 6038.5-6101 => -0.01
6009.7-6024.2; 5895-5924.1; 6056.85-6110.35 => 0.05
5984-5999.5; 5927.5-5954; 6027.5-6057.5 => -0.09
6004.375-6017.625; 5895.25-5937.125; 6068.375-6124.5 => 0.02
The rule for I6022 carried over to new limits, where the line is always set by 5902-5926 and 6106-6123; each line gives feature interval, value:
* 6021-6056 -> 1.27 angstrom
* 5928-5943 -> 0.83 angstrom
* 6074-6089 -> 0.58 angstrom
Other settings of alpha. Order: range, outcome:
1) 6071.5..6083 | 32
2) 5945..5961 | 29.5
